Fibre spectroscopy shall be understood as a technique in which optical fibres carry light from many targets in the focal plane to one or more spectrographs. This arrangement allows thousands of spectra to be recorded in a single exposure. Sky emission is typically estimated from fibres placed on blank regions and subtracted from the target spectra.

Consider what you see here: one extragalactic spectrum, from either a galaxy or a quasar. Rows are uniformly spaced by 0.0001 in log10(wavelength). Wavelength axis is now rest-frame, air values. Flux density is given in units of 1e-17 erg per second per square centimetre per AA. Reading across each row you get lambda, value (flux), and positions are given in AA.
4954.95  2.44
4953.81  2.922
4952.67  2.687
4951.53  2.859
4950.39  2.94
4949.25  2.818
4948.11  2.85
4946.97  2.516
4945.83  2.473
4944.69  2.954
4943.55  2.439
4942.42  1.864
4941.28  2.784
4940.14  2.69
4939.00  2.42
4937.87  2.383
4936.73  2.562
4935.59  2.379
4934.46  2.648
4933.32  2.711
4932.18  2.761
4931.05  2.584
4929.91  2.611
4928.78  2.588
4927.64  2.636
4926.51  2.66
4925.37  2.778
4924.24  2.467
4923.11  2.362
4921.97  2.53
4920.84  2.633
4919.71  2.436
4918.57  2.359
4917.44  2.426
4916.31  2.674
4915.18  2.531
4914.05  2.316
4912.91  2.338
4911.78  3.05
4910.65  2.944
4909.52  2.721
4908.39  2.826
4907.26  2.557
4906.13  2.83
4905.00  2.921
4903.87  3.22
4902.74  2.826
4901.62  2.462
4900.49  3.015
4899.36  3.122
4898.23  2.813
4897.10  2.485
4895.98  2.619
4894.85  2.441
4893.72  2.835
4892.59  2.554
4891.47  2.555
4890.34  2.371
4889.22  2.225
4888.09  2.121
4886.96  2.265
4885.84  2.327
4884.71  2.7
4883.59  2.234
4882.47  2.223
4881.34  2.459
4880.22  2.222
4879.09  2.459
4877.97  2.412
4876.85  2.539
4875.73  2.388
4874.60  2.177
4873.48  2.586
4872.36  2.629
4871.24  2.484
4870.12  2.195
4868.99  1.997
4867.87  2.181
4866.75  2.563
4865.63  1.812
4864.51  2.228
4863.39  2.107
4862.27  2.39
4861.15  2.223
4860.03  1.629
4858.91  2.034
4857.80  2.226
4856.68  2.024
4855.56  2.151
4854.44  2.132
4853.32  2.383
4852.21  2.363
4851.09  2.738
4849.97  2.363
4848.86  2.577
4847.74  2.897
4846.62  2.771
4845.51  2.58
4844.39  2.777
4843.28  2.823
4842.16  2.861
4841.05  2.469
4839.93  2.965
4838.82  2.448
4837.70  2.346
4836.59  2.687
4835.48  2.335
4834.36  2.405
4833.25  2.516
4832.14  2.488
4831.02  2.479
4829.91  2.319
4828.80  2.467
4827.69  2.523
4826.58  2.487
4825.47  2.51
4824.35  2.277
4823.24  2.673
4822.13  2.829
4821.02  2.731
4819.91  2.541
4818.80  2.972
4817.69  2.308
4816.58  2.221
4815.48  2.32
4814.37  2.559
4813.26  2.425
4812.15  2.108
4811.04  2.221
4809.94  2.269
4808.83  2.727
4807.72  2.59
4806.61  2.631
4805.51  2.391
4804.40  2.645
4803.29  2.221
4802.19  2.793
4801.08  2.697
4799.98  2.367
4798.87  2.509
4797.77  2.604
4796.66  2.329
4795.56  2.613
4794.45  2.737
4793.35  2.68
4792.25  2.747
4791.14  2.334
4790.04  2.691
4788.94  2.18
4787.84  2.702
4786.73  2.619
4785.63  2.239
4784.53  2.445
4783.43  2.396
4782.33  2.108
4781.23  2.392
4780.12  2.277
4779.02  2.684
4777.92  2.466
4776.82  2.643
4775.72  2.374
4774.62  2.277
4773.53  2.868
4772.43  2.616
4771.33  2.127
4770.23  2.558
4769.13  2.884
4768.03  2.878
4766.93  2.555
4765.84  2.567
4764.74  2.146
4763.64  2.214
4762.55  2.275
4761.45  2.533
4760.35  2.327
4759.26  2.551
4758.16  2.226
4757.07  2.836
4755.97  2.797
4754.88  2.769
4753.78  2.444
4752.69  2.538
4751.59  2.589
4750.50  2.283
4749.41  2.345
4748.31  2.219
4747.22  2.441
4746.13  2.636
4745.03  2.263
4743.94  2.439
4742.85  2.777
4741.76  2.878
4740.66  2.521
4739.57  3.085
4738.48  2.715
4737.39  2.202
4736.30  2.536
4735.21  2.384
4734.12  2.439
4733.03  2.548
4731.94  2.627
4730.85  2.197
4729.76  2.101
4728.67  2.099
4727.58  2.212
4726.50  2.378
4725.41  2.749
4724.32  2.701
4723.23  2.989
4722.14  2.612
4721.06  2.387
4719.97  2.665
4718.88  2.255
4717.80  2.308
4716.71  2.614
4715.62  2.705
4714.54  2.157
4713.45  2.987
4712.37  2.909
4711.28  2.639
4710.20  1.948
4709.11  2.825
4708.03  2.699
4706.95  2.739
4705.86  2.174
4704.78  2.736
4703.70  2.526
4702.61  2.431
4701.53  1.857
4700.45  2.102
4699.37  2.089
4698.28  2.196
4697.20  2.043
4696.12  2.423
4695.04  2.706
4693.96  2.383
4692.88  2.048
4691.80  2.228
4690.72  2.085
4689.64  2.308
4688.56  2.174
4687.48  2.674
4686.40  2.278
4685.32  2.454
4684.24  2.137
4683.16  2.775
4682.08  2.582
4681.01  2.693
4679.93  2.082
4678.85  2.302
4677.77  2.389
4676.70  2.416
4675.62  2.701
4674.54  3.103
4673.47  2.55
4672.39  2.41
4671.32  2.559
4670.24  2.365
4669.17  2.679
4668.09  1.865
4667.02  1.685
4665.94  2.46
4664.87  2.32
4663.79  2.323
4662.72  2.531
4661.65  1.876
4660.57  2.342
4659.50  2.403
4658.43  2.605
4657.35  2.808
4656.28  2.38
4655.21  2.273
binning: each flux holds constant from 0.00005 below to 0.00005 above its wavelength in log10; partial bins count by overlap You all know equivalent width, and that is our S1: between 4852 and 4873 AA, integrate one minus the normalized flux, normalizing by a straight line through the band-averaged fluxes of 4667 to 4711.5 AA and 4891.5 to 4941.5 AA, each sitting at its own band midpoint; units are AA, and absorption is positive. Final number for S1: 3.2 AA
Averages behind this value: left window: 2.39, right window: 2.65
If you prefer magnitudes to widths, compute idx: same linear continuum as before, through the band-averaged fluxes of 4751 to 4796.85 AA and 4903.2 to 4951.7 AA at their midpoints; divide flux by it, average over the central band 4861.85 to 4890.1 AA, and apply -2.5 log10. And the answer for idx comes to 0.12 mag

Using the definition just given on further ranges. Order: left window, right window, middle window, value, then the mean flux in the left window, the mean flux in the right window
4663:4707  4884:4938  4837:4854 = -0.035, 2.36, 2.61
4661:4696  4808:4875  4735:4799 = -0.047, 2.38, 2.43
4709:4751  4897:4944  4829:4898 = 0.079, 2.5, 2.63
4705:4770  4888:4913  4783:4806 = 0.027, 2.52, 2.71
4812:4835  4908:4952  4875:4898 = 0.057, 2.49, 2.6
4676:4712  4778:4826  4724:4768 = -0.023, 2.37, 2.49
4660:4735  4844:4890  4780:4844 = -0.065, 2.41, 2.33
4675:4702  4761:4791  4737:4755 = -0.050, 2.33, 2.47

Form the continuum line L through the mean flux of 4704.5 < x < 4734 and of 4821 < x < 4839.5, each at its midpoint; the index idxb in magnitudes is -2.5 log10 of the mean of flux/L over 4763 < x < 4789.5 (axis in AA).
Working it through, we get 0.017 mag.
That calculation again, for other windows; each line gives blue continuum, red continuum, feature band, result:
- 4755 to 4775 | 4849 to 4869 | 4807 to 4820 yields -0.03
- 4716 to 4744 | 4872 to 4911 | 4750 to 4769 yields 0.01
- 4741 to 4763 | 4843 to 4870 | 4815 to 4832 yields -0.06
